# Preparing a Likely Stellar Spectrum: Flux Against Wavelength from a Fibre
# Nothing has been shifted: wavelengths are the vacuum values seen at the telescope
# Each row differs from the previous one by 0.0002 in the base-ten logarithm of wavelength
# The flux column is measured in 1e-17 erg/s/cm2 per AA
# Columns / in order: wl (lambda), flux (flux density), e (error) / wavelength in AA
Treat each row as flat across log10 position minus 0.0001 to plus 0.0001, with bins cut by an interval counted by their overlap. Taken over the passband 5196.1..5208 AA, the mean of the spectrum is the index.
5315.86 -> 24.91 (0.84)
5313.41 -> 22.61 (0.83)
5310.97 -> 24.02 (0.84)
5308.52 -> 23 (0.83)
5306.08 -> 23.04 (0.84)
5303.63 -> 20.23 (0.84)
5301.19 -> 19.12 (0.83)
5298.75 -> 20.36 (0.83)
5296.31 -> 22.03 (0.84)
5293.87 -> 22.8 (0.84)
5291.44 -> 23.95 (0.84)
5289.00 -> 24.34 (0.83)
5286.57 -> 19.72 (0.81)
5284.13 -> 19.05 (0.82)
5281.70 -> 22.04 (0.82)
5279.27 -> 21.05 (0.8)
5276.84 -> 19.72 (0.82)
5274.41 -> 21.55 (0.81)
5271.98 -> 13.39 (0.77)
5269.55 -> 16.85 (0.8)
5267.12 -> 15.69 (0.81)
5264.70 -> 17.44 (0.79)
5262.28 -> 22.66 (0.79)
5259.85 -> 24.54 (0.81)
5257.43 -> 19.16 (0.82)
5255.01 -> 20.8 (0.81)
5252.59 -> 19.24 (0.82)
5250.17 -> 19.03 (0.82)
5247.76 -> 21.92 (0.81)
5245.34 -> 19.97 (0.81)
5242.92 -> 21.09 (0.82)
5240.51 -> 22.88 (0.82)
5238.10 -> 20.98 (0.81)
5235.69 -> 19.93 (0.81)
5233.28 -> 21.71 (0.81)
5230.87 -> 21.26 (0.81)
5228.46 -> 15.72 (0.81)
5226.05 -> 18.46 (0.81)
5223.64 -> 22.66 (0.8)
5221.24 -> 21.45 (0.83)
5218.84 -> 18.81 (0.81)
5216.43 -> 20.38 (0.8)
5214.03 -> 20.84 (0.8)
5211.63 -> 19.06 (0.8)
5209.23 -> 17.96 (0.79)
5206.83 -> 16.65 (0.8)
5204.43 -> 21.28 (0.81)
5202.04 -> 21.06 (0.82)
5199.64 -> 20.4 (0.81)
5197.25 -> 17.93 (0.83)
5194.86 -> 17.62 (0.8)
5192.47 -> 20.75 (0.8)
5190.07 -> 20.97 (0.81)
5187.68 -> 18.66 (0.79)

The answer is 19.5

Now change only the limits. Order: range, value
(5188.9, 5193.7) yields 20.8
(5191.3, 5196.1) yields 19.2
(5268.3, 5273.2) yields 15.1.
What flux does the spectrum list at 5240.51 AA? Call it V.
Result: 22.88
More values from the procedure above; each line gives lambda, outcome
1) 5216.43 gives 20.38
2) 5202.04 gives 21.06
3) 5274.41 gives 21.55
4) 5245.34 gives 19.97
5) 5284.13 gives 19.05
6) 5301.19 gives 19.12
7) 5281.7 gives 22.04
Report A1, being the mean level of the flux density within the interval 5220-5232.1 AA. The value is 19.9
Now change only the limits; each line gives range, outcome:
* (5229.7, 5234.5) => 21.5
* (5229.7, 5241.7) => 21.4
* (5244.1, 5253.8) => 20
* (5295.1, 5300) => 21.2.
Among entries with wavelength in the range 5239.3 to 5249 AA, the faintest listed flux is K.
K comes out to 19.97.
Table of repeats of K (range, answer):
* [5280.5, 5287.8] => 19.05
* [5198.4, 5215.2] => 16.65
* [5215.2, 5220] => 18.81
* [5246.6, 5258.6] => 19.03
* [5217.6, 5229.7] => 15.72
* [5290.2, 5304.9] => 19.12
